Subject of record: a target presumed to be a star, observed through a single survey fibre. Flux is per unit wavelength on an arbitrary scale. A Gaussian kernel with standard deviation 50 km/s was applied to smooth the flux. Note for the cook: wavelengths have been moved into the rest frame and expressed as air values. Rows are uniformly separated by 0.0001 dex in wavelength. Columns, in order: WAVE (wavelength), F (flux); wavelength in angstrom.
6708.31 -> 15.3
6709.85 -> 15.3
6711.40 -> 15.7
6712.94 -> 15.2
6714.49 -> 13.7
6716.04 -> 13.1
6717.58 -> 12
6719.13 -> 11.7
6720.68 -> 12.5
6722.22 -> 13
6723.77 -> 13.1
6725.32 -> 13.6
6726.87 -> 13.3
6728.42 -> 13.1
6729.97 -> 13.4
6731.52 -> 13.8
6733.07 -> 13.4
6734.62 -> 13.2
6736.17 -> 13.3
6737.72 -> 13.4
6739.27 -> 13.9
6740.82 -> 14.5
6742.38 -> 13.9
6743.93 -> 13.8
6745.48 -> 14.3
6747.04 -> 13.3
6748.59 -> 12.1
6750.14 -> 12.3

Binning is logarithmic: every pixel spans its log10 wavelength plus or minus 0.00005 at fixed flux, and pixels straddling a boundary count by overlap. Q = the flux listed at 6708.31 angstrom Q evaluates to 15.3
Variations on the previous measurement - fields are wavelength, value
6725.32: 13.6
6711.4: 15.7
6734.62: 13.2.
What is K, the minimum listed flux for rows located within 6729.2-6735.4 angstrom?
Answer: 13.2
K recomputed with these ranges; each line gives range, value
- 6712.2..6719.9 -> 11.7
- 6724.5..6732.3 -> 13.1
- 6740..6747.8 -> 13.3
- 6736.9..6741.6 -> 13.4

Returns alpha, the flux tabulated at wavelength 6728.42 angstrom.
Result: 13.1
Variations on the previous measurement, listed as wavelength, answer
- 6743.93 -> 13.8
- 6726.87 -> 13.3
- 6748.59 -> 12.1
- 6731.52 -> 13.8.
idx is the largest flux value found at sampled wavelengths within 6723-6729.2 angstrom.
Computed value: 13.6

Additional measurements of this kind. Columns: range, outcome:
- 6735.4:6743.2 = 14.5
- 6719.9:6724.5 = 13.1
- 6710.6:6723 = 15.7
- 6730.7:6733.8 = 13.8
